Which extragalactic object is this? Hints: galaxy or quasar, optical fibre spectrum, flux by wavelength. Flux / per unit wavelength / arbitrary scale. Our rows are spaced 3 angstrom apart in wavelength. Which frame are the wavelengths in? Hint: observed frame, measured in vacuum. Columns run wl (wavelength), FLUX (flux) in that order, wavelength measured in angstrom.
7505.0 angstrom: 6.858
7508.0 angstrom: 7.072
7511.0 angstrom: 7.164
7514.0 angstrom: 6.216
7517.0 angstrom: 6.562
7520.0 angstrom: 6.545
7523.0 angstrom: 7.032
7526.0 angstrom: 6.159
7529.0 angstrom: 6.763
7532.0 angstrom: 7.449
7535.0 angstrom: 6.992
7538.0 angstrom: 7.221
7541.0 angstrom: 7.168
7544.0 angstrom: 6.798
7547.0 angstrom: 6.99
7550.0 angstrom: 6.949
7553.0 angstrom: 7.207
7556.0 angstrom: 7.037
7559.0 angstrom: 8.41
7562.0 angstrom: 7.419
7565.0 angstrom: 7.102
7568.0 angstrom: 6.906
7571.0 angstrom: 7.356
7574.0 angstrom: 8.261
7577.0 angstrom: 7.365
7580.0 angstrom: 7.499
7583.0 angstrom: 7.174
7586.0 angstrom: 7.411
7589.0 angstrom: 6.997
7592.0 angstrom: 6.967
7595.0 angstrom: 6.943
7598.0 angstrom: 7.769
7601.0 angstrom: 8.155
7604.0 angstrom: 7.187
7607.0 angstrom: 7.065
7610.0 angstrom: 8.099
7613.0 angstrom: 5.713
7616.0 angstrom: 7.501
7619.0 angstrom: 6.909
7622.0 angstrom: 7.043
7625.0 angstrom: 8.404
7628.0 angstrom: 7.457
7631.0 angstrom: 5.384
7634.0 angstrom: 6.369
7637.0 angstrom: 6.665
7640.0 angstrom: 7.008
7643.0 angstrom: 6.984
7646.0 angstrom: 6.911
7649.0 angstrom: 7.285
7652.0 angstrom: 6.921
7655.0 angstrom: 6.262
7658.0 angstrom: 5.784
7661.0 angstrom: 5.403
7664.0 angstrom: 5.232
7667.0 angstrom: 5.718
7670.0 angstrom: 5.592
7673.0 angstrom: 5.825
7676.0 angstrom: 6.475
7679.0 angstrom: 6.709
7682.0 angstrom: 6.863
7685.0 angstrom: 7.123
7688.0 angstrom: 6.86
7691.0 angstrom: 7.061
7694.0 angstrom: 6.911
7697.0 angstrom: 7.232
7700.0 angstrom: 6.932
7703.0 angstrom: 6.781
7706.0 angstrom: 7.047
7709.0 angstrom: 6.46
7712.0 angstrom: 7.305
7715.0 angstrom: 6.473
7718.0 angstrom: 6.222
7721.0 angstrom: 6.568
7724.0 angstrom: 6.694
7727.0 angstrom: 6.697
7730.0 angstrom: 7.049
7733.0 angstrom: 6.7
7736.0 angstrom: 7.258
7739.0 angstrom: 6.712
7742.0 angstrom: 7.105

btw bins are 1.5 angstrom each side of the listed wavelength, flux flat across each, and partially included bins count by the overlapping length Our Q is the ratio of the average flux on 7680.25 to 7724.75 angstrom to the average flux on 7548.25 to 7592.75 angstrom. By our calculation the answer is 0.9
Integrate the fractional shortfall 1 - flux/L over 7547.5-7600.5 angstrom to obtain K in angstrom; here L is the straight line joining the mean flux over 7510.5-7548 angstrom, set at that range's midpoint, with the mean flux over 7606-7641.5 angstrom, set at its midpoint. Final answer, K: -3.4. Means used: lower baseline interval 6.84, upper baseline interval 6.97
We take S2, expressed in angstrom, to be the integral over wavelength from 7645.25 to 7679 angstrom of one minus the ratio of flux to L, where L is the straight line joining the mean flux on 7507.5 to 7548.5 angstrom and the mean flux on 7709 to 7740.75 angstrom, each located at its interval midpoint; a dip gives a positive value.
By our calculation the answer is 3.25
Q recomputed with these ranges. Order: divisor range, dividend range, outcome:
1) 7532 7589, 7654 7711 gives 0.88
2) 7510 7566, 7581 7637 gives 1.02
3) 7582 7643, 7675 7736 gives 0.96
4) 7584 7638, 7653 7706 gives 0.90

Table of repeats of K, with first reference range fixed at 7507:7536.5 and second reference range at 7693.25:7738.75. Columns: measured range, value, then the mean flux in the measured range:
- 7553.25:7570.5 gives -1.4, 7.36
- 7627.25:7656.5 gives 0.4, 6.71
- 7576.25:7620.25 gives -2.9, 7.25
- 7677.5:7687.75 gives -0.1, 6.89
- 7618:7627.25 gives -0.9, 7.48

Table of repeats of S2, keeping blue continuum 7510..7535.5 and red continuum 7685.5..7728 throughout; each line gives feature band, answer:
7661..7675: 2.5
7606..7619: -0.6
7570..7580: -1.3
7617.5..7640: -0.4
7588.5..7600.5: -0.9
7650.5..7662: 1.1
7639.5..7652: -0.4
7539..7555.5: -0.7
